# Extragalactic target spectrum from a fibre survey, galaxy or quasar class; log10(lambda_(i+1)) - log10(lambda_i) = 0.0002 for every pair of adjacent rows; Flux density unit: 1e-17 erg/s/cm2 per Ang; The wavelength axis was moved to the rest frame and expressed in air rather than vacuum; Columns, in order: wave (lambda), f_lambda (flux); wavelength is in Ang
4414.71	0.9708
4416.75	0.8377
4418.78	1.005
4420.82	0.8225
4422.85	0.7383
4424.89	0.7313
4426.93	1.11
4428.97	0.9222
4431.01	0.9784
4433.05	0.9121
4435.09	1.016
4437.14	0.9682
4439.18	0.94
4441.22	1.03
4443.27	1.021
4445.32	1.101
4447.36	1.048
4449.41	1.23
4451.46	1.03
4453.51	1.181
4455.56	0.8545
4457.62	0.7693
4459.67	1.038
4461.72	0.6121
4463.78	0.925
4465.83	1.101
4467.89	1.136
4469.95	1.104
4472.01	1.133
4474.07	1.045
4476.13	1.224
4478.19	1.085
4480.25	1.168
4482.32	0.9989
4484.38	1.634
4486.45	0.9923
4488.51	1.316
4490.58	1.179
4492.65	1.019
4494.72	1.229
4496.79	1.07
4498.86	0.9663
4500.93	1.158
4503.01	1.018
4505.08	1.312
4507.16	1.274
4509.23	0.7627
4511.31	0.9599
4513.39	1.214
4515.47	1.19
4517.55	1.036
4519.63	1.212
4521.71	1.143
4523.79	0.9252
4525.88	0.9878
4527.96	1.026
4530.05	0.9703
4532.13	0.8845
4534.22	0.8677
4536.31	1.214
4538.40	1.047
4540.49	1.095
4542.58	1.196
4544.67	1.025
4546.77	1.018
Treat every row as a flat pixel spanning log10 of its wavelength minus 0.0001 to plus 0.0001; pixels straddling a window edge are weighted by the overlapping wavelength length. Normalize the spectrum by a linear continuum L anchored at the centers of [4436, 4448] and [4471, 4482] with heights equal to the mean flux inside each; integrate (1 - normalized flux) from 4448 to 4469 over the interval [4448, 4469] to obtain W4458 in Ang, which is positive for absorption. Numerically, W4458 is 1.52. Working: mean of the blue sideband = 1.02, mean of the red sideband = 1.12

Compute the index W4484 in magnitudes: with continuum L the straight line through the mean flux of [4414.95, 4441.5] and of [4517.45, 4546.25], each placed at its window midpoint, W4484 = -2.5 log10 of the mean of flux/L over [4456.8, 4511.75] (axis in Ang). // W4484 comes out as -0.101 mag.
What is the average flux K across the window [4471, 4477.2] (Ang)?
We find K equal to 1.13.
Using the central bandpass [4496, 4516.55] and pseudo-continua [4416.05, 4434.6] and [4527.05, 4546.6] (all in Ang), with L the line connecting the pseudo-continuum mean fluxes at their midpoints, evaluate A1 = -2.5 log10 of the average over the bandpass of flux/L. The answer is -0.10 mag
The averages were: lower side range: 0.9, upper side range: 1.04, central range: 1.09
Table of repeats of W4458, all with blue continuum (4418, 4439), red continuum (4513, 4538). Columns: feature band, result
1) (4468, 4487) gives -3.28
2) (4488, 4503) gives -1.62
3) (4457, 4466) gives 0.85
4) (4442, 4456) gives -1.87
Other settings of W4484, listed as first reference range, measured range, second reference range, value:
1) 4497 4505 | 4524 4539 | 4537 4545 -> 0.108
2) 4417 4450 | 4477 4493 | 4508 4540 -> -0.176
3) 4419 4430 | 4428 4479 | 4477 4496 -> -0.002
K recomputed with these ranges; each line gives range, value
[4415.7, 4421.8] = 0.888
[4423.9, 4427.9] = 0.919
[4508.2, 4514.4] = 0.977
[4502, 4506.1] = 1.17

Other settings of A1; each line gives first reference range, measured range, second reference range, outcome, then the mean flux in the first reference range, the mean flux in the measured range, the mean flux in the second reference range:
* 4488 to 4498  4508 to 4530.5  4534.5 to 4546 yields 0.08 mag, 1.15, 1.04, 1.1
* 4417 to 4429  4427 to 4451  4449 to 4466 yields -0.12 mag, 0.882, 1.02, 0.955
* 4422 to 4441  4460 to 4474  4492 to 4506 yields 0.02 mag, 0.93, 1.01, 1.11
